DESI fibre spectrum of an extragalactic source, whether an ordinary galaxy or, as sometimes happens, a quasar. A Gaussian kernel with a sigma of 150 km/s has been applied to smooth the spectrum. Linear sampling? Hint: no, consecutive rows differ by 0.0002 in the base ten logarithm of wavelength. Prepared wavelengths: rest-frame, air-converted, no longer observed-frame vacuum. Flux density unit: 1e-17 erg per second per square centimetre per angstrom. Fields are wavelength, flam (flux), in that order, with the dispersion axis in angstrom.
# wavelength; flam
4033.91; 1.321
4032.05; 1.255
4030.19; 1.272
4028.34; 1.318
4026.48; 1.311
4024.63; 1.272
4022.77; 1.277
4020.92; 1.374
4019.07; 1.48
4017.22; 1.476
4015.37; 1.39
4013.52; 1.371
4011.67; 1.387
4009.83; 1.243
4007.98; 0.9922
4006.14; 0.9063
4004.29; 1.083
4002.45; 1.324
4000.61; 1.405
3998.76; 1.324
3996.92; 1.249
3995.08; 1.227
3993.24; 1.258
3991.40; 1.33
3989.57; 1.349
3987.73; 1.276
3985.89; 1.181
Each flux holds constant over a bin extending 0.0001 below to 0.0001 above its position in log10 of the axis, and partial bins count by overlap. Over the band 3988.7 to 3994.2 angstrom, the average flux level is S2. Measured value 1.31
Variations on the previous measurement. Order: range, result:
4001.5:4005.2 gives 1.21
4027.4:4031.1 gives 1.3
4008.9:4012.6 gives 1.32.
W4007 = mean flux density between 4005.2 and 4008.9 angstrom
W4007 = 0.95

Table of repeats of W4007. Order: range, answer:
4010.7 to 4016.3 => 1.38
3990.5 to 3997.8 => 1.27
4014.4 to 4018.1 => 1.43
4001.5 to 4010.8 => 1.11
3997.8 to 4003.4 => 1.35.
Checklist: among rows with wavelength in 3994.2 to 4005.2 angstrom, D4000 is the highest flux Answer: 1.405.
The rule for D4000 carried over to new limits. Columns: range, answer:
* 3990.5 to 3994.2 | 1.33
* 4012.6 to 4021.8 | 1.48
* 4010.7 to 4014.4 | 1.387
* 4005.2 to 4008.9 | 0.9922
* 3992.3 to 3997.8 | 1.258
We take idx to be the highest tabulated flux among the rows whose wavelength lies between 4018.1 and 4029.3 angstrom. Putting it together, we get 1.48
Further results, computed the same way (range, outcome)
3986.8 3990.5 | 1.349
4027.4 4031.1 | 1.318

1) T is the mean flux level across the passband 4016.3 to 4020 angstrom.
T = 1.48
